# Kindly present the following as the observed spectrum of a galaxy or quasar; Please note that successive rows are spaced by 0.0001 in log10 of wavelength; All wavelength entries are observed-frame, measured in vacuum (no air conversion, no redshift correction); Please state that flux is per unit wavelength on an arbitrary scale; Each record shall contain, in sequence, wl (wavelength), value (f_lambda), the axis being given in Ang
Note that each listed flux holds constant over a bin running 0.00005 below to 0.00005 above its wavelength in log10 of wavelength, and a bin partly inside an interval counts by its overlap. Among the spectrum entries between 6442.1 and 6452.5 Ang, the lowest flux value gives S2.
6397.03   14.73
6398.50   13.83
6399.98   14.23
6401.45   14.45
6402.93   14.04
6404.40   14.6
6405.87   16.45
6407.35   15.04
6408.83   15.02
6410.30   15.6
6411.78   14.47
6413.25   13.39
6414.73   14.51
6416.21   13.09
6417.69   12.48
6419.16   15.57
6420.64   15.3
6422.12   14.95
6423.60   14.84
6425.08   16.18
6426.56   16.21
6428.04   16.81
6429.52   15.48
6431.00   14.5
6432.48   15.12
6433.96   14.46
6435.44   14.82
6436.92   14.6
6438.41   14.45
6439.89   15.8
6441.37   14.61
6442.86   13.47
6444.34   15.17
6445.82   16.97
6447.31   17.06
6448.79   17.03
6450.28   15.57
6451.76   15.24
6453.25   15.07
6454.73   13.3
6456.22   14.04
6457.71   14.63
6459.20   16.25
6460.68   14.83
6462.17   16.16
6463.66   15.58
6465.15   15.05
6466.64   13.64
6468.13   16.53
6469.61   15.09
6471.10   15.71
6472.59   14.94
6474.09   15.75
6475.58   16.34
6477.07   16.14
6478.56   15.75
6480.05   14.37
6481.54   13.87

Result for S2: 13.47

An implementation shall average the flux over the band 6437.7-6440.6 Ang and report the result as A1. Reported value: 15.1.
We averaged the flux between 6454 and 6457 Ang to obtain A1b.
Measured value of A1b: 13.7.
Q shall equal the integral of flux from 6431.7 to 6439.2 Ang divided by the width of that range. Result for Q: 14.7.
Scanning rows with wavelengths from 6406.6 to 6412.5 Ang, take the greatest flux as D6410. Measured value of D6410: 15.6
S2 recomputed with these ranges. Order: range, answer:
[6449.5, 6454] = 15.07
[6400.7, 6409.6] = 14.04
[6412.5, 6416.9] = 13.09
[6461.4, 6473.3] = 13.64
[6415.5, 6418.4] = 12.48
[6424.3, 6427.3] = 16.18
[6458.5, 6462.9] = 14.83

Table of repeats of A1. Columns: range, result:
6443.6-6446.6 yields 16.1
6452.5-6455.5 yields 14.2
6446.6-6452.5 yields 16.2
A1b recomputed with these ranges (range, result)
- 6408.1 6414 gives 14.6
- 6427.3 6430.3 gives 16.1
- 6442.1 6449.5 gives 15.9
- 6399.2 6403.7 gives 14.2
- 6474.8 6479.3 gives 16.1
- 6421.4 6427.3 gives 15.5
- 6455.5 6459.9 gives 14.9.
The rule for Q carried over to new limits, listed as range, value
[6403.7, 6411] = 15.3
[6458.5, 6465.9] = 15.6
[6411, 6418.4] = 13.6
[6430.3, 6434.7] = 14.7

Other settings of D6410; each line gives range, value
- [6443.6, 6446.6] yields 16.97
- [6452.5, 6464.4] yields 16.25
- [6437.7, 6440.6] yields 15.8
